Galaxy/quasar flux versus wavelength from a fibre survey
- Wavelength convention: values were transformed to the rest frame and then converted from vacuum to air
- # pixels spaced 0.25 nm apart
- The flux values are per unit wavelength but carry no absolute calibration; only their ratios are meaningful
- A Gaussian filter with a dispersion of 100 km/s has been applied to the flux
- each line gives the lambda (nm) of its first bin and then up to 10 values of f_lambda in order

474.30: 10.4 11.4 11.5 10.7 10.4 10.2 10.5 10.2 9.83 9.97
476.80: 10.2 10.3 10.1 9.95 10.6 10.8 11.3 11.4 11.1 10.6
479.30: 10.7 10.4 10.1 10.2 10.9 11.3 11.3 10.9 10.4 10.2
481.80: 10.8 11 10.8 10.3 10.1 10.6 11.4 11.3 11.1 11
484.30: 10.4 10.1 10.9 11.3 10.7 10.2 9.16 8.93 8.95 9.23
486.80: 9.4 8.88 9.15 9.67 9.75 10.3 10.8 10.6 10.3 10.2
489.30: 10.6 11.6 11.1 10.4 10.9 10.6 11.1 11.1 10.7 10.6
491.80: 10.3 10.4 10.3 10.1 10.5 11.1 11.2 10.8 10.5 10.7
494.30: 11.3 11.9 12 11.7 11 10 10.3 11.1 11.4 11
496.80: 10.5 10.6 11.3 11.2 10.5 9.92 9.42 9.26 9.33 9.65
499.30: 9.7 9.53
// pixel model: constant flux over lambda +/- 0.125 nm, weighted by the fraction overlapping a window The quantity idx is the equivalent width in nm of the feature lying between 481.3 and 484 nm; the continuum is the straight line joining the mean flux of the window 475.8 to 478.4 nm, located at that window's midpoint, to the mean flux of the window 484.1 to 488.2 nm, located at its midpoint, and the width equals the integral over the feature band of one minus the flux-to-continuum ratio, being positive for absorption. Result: -0.19 nm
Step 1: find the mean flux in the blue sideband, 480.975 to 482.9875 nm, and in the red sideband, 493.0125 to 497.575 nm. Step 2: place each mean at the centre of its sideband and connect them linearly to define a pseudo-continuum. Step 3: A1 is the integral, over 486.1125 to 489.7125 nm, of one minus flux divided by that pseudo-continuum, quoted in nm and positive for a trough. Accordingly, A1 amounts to 0.27 nm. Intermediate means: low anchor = 10.6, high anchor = 11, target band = 9.95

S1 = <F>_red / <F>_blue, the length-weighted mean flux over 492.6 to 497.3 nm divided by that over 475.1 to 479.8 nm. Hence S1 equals 1.05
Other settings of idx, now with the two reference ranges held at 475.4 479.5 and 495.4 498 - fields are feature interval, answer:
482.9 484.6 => -0.05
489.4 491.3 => -0.05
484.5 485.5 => -0.02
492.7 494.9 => -0.08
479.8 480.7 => -0.02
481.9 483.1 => 0.00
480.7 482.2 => -0.03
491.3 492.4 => 0.03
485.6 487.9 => 0.29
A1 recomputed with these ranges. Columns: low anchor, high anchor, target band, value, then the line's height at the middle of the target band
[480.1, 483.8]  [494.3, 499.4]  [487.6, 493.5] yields 0.04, 10.7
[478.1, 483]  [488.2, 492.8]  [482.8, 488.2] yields 0.29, 10.7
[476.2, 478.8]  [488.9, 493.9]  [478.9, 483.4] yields -0.05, 10.5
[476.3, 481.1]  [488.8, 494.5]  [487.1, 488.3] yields 0.10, 10.7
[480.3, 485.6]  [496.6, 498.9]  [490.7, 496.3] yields -0.24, 10.4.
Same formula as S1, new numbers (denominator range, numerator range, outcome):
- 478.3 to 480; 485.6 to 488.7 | 0.89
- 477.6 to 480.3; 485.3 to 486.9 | 0.88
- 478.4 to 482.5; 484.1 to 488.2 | 0.92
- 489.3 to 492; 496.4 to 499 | 0.95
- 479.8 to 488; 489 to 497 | 1.05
